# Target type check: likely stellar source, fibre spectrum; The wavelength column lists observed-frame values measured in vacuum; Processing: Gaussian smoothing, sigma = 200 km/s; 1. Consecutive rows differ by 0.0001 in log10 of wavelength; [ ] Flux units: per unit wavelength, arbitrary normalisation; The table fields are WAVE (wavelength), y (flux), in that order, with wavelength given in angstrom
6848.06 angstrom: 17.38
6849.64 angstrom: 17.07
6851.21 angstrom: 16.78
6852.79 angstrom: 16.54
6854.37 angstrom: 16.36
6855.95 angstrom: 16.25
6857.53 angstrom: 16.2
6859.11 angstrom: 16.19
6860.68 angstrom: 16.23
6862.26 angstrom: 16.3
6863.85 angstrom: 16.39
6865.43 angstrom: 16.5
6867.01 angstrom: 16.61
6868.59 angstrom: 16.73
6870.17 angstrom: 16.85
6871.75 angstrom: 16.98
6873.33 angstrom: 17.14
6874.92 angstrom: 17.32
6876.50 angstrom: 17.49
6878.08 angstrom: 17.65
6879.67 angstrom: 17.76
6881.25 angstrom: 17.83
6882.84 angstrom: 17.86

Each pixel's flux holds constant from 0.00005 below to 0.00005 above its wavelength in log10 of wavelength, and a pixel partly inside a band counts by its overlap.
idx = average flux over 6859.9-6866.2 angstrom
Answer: 16.3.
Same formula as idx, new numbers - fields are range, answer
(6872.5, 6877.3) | 17.3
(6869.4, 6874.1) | 17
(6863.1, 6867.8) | 16.5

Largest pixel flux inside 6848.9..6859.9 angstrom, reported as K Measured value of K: 17.07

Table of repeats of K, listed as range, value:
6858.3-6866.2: 16.5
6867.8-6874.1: 17.14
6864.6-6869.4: 16.73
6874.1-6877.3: 17.49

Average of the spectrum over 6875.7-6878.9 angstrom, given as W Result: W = 17.6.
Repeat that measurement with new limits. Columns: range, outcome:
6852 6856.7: 16.4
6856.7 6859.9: 16.2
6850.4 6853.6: 16.7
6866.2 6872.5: 16.8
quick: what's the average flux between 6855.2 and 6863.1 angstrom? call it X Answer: 16.2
